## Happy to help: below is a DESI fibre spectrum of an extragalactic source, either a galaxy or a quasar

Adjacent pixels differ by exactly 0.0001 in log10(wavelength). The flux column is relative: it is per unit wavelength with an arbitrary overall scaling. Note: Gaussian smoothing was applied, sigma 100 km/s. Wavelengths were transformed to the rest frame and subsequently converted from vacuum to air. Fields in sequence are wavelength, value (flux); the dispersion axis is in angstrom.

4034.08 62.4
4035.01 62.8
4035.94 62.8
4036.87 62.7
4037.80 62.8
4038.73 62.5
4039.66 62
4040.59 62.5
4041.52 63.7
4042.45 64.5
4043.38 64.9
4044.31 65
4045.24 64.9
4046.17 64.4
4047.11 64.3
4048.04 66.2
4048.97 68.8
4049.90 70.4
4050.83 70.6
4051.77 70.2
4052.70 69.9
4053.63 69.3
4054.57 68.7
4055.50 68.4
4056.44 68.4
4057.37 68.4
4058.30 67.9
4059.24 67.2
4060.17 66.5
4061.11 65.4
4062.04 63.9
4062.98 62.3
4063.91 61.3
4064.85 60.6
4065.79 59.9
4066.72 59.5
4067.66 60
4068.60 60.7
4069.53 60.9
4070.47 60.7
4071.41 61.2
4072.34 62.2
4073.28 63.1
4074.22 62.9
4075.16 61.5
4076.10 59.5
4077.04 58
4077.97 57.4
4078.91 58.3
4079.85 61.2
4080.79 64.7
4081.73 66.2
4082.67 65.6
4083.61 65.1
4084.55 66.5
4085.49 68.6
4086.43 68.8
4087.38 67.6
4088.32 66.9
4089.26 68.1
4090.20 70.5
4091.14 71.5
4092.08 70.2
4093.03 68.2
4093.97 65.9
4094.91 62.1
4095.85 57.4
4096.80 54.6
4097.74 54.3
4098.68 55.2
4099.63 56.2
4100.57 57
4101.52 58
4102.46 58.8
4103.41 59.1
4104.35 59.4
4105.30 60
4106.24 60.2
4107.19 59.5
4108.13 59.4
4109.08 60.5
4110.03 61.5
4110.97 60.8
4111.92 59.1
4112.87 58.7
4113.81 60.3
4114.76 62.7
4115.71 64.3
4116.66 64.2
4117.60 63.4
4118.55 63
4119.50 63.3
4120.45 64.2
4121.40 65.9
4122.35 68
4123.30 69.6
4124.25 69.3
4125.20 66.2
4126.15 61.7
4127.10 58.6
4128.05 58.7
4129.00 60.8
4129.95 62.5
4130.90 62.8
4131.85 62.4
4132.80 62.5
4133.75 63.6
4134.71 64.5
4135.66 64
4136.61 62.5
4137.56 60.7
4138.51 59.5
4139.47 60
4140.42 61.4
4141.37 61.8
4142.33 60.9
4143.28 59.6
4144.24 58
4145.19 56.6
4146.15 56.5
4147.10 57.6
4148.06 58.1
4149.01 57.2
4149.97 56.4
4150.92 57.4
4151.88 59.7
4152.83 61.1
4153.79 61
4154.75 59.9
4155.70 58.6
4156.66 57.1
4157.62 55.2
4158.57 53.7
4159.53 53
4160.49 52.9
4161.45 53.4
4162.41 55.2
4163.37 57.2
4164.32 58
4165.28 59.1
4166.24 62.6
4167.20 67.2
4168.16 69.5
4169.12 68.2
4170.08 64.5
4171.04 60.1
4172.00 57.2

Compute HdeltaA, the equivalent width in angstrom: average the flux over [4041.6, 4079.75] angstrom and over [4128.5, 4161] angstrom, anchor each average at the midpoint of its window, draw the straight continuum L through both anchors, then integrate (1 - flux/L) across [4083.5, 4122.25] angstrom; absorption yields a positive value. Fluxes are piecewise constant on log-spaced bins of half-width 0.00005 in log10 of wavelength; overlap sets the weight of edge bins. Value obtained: -0.4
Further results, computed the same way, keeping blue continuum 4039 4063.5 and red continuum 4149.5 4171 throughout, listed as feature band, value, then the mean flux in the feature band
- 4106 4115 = 0.3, 60.2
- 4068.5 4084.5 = 0.7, 61.9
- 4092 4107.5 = 0.9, 59.5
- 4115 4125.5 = -0.6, 65.5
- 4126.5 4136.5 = -0.2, 62.1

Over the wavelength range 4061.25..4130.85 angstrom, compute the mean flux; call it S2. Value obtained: 62.3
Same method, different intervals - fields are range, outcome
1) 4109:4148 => 62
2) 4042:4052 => 66.7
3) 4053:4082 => 63.1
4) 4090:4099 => 62.9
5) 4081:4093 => 67.9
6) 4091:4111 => 60.3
